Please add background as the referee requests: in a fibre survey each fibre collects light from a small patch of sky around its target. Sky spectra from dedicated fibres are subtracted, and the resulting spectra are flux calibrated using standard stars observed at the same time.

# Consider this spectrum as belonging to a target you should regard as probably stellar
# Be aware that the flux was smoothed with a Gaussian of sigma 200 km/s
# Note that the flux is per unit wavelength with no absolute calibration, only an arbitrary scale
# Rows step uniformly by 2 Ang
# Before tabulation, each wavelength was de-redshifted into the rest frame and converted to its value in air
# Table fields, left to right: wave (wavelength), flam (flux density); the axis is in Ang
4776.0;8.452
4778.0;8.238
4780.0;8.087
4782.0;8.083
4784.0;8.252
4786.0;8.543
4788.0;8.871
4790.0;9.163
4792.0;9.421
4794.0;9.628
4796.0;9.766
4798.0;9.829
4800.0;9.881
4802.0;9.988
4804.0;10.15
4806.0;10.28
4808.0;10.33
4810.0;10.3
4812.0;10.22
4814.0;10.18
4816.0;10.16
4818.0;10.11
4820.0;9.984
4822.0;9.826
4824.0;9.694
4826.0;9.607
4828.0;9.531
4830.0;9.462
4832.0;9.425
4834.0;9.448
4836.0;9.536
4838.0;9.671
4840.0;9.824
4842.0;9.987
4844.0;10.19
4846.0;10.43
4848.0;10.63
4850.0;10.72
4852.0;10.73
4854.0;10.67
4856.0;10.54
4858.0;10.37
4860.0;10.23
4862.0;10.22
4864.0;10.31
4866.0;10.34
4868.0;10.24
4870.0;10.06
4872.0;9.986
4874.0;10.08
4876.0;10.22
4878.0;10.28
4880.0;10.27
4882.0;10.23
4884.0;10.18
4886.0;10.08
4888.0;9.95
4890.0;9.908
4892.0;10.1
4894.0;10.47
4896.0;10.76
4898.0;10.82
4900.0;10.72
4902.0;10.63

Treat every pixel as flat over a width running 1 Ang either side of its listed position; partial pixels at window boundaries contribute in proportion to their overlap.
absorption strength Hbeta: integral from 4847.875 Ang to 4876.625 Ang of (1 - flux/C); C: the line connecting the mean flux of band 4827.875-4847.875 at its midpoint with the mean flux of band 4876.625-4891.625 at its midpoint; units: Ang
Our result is -1.1 Ang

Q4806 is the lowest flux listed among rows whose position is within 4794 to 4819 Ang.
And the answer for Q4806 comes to 9.628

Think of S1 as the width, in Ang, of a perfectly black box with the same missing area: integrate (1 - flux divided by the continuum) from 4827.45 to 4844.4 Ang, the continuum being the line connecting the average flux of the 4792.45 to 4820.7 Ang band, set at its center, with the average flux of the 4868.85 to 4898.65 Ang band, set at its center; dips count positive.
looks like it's 0.8 Ang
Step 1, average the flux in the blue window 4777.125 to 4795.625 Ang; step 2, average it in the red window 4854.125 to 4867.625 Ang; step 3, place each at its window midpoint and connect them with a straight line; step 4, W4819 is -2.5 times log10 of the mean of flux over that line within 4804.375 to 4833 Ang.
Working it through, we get -0.06 mag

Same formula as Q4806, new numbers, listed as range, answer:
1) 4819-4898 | 9.425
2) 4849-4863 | 10.22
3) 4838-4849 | 9.671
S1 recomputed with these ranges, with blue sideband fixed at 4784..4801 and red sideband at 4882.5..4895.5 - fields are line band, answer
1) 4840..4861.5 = -1.31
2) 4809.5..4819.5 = -0.70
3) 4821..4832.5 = 0.02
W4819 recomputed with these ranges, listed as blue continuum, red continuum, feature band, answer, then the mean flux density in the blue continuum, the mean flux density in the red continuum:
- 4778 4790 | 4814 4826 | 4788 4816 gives -0.082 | 8.42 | 9.94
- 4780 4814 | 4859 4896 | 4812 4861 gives -0.021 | 9.52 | 10.2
